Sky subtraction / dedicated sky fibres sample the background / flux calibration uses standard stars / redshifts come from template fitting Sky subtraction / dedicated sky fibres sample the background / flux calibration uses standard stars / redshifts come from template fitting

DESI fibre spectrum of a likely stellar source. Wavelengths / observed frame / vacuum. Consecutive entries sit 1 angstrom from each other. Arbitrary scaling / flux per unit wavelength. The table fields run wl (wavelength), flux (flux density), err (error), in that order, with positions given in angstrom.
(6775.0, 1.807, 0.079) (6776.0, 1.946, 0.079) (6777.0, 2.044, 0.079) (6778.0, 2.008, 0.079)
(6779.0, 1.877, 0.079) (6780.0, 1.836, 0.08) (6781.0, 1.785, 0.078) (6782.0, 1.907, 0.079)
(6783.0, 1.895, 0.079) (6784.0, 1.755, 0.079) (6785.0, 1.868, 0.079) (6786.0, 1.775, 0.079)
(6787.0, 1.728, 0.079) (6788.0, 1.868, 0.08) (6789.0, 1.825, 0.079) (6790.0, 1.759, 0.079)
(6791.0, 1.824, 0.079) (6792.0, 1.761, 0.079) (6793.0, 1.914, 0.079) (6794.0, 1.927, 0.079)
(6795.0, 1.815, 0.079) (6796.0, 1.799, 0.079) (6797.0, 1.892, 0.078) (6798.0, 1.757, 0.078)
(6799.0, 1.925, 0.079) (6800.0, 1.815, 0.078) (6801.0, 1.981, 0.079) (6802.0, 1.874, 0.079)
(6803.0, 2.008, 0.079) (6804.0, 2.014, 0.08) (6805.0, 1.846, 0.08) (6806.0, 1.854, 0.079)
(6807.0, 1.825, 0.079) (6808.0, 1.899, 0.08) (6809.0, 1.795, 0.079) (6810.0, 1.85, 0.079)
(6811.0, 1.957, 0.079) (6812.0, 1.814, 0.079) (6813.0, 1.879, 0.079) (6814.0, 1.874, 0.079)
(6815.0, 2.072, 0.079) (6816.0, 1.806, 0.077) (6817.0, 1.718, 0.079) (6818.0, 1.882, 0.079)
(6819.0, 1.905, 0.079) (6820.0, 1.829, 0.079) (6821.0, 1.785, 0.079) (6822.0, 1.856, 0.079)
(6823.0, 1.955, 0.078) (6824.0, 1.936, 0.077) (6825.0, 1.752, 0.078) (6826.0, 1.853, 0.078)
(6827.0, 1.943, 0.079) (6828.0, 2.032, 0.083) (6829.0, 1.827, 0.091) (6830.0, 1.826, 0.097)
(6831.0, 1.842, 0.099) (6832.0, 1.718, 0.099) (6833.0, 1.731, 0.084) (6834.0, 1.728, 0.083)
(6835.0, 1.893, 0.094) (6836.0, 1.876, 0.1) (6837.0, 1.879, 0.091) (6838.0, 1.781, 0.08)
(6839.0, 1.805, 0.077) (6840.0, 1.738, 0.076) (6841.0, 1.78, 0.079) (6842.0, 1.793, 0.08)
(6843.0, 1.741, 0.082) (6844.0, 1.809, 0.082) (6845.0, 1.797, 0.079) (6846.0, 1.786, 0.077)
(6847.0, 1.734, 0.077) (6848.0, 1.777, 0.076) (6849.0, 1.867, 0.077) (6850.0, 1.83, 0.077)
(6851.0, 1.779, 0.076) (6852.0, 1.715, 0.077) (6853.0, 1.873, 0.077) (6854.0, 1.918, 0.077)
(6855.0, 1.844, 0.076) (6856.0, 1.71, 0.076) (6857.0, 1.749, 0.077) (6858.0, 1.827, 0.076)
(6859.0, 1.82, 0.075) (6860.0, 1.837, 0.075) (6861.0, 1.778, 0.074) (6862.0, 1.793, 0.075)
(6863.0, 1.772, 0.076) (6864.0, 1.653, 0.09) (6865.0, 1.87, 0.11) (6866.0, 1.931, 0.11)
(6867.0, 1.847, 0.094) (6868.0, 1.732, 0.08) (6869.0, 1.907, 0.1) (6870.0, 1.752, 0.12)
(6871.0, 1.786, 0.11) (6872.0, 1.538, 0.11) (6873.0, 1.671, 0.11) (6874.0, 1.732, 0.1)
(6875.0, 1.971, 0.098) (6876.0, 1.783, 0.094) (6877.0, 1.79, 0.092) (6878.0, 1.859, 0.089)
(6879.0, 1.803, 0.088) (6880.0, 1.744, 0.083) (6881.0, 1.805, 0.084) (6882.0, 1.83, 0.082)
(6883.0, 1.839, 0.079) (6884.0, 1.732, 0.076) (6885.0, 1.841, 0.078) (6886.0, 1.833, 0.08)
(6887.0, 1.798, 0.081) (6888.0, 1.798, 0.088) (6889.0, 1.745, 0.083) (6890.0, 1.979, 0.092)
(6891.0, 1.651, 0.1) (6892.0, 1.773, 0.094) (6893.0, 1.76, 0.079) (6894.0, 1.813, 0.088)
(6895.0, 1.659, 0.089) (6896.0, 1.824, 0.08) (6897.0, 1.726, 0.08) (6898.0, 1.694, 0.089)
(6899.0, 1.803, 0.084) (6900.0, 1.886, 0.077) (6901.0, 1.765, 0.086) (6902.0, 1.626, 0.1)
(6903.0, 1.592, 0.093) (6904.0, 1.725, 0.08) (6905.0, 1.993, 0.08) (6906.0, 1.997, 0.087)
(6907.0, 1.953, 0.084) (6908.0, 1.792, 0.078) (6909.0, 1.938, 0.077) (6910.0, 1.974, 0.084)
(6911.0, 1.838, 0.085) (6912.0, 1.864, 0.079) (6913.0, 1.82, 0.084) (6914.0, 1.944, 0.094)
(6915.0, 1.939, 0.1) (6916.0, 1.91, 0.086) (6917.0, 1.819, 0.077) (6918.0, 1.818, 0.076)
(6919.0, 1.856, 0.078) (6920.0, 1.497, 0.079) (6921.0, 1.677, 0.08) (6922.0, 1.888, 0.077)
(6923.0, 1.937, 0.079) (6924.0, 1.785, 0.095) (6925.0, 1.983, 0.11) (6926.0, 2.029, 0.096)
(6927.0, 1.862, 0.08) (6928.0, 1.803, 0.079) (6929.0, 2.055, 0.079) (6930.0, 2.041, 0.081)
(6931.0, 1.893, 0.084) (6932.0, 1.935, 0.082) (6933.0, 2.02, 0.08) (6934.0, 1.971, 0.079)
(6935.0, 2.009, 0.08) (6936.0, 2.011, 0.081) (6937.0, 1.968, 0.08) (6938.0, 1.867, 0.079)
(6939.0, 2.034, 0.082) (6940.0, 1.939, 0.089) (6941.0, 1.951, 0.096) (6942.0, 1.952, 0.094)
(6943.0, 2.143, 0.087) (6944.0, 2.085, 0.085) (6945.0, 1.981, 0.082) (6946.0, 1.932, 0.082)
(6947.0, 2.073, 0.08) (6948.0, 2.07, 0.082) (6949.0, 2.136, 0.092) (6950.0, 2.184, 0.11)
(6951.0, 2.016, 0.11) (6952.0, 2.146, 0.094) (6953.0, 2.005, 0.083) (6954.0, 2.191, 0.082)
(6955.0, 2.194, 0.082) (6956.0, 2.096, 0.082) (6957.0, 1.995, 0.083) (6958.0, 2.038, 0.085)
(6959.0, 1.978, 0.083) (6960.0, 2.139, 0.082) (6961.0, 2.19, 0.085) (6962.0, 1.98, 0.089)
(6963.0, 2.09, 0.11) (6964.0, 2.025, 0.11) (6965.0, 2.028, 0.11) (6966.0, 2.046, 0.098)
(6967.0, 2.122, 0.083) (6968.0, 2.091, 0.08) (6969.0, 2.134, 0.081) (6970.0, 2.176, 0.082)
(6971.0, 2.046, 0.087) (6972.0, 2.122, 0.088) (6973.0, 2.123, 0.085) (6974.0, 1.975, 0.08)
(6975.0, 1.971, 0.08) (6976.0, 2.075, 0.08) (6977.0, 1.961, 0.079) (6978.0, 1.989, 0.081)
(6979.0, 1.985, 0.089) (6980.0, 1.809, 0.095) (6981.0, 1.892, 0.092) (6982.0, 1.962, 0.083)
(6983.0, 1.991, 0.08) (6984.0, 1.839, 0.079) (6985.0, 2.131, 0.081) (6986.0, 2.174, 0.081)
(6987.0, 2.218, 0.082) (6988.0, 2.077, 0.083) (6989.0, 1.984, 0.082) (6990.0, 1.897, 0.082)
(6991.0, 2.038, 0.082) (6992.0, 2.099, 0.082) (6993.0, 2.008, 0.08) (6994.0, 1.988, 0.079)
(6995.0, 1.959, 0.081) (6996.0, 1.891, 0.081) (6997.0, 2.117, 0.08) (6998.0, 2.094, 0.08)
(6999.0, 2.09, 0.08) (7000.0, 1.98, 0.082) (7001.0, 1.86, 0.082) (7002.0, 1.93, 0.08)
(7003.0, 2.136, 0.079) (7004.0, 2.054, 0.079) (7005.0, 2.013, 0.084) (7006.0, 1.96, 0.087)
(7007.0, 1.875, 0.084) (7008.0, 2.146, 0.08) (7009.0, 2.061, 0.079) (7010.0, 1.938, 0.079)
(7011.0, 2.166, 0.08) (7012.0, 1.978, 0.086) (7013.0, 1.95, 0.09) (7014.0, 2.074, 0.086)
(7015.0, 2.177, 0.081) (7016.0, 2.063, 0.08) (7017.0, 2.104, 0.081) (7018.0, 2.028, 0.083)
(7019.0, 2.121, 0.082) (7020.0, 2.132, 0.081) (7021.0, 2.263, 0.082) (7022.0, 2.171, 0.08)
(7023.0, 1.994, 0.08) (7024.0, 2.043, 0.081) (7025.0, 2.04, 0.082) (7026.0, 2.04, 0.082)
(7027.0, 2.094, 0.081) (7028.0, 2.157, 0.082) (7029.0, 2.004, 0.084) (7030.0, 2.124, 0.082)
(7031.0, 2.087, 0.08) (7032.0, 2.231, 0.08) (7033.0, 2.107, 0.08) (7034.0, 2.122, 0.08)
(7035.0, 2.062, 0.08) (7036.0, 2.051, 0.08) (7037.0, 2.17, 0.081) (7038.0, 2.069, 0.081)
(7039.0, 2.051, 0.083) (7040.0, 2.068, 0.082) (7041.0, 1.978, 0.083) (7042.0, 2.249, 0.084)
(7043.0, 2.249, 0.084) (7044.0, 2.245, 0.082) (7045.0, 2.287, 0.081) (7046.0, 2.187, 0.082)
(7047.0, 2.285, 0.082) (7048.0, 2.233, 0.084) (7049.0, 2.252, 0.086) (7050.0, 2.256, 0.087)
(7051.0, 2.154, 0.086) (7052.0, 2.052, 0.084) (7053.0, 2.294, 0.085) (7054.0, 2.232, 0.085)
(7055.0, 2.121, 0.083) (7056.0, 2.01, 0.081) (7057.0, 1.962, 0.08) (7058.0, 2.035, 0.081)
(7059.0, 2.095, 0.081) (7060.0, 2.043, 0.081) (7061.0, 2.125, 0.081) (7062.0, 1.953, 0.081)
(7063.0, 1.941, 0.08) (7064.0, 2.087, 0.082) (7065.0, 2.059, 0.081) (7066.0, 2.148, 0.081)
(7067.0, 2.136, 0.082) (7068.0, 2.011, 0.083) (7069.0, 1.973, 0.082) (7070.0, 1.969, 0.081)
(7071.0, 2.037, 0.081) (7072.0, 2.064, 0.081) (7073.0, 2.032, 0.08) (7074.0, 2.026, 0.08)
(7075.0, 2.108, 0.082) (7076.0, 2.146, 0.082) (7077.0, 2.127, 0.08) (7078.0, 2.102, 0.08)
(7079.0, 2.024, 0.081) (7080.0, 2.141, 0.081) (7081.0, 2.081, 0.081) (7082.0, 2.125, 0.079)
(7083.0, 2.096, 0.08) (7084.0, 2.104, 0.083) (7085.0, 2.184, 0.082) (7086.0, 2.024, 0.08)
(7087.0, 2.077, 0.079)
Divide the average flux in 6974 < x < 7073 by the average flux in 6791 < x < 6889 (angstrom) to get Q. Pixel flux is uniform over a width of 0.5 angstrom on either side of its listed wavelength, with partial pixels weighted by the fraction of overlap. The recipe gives 1.1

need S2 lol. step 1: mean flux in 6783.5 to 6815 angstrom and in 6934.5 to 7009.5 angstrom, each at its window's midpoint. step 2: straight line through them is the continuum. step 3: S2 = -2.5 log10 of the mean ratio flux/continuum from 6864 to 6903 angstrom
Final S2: 0.09 mag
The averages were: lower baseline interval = 1.86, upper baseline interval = 2.03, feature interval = 1.78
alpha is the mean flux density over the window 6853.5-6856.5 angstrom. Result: 1.82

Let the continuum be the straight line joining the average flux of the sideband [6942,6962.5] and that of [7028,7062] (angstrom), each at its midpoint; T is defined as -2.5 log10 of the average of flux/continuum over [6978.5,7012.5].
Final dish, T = 0.05 mag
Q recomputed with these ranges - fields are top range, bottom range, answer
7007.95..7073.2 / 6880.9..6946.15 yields 1.13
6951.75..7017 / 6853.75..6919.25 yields 1.13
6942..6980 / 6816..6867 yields 1.14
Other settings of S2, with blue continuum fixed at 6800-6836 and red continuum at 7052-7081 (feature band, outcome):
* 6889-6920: 0.07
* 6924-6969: -0.03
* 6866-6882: 0.07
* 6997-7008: 0.00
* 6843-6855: 0.05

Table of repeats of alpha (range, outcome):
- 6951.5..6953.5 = 2.08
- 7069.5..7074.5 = 2.03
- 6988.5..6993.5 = 2.01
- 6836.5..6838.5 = 1.83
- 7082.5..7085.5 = 2.13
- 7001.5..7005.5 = 2.03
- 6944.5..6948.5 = 2.01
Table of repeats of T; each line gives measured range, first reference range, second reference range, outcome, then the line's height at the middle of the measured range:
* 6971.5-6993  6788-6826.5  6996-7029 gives 0.01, 2.03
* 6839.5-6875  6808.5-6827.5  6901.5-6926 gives 0.04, 1.86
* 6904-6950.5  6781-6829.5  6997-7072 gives 0.03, 1.98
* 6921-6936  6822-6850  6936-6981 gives 0.03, 1.99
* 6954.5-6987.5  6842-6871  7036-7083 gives -0.04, 1.97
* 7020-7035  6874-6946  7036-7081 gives -0.03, 2.06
